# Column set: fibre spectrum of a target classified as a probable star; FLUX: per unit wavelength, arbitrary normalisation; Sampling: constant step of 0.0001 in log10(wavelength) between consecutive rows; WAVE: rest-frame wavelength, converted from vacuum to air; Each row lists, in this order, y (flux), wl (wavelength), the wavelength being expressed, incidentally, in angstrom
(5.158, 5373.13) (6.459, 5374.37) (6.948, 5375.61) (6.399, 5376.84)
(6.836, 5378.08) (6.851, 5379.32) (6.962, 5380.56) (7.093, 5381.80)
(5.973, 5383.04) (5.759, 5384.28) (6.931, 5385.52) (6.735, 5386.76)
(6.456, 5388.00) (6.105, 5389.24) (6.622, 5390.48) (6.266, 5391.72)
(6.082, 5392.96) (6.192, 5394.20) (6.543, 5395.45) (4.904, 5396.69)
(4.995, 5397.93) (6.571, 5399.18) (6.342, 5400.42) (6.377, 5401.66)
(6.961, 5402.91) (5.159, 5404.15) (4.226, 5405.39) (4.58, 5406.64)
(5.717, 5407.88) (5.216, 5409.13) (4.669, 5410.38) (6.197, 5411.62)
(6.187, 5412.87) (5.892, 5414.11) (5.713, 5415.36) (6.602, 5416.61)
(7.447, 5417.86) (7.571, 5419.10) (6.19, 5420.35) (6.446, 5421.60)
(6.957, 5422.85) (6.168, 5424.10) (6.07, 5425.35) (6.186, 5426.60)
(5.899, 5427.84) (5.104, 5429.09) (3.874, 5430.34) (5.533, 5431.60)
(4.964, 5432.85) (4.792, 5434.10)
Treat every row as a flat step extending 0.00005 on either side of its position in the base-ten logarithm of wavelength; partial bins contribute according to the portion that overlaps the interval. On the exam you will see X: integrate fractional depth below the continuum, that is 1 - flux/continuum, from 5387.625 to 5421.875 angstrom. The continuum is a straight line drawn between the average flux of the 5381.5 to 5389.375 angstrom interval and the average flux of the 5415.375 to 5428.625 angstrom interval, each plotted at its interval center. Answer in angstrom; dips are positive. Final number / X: 2.5 angstrom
